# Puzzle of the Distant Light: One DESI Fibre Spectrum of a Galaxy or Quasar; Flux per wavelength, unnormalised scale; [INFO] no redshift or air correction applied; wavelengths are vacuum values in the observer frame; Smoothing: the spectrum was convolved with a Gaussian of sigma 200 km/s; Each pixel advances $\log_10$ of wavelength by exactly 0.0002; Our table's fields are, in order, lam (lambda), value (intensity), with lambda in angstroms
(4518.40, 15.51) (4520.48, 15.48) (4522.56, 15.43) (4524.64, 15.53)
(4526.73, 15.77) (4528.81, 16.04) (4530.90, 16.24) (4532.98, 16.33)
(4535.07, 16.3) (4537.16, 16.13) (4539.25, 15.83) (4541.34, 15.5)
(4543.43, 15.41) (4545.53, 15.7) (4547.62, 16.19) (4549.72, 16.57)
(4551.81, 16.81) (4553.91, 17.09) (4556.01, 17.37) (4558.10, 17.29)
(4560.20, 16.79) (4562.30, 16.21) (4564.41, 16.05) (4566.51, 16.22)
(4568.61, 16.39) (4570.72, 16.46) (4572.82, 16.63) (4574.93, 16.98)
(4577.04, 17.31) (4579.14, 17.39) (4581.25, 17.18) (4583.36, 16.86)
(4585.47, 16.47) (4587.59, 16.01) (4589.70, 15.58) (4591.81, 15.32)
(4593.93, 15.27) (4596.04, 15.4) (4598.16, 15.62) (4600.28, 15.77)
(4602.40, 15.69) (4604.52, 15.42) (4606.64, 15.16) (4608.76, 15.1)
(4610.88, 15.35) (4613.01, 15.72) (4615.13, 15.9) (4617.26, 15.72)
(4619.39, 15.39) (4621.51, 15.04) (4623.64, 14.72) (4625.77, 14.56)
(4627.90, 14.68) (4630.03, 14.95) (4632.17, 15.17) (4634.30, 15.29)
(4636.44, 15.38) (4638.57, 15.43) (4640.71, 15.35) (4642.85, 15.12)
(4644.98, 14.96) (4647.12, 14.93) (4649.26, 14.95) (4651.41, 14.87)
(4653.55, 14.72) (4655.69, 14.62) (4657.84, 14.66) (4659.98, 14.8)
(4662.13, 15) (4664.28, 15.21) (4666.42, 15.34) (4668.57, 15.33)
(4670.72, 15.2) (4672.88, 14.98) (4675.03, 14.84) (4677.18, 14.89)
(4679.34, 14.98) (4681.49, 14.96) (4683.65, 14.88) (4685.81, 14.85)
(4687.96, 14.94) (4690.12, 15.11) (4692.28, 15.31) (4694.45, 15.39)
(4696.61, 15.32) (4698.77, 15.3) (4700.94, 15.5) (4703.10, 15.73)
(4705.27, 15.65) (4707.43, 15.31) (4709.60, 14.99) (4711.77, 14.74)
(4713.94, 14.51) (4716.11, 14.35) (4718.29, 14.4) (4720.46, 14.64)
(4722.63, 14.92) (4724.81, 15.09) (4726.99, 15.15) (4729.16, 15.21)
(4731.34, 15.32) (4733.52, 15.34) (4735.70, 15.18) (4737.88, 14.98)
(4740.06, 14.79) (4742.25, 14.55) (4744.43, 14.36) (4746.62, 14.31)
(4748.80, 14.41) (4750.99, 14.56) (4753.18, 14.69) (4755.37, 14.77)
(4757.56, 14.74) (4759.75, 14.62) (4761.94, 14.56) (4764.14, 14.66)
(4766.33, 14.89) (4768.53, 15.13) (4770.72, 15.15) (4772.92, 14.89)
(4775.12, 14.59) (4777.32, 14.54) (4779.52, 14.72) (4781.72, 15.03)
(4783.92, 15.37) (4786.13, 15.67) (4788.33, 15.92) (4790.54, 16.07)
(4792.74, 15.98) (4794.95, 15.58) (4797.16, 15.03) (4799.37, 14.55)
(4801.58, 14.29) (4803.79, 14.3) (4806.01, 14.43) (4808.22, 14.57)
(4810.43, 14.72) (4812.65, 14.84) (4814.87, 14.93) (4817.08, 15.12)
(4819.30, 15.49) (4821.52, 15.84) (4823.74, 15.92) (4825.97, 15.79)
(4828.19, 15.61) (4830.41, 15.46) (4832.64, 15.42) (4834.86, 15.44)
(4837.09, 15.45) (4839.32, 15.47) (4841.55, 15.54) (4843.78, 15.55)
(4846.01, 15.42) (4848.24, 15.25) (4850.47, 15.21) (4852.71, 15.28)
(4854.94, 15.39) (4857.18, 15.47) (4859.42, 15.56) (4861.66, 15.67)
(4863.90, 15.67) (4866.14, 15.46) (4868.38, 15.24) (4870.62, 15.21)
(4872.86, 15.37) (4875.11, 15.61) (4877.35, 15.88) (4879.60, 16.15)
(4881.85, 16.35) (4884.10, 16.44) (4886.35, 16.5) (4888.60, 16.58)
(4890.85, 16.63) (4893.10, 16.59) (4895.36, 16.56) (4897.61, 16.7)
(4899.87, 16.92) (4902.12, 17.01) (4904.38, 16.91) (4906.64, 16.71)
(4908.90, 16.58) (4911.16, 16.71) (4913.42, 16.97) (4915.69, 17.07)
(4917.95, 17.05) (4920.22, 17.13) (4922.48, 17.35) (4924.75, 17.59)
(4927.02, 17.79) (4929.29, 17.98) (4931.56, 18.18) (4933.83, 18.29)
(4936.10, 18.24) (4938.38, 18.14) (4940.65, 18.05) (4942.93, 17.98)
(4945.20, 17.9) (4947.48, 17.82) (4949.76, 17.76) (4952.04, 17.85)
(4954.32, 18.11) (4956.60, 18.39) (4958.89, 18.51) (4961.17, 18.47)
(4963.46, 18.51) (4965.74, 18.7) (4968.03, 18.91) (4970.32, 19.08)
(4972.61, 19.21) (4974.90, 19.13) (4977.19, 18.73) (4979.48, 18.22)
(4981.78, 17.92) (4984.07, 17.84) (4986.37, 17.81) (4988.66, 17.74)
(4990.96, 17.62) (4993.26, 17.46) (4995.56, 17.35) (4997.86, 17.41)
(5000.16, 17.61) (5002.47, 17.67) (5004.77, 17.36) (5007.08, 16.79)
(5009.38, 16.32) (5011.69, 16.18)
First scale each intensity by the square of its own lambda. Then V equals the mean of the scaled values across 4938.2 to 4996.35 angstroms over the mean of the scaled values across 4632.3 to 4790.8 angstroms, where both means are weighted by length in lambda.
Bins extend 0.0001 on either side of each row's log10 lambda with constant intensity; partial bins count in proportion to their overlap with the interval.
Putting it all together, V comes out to 1.35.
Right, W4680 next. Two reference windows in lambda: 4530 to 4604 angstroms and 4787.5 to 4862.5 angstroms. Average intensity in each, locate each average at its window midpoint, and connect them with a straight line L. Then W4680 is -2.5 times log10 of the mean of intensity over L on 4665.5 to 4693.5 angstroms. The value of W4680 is 0.06 mag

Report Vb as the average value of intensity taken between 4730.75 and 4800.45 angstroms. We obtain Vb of 15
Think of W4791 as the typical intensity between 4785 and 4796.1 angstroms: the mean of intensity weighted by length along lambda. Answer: 15.8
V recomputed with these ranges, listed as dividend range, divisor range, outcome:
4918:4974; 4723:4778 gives 1.33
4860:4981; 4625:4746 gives 1.27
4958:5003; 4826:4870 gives 1.24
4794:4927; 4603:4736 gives 1.14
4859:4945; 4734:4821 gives 1.19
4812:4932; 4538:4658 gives 1.15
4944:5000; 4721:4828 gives 1.31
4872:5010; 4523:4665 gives 1.29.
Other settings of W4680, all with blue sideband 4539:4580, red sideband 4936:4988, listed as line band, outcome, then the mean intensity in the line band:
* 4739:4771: 0.185 mag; 14.7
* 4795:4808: 0.202 mag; 14.6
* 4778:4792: 0.136 mag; 15.5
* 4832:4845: 0.149 mag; 15.5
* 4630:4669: 0.127 mag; 15.1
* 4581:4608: 0.060 mag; 15.8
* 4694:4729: 0.144 mag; 15.1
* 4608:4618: 0.080 mag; 15.6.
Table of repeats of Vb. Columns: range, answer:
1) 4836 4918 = 16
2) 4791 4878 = 15.3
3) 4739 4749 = 14.5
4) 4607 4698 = 15.1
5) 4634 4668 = 15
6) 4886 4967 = 17.5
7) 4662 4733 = 15.1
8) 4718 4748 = 14.9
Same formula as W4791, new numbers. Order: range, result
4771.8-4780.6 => 14.7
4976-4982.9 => 18.3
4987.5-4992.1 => 17.7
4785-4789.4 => 15.8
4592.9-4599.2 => 15.4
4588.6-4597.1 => 15.4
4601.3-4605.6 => 15.6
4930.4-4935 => 18.3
